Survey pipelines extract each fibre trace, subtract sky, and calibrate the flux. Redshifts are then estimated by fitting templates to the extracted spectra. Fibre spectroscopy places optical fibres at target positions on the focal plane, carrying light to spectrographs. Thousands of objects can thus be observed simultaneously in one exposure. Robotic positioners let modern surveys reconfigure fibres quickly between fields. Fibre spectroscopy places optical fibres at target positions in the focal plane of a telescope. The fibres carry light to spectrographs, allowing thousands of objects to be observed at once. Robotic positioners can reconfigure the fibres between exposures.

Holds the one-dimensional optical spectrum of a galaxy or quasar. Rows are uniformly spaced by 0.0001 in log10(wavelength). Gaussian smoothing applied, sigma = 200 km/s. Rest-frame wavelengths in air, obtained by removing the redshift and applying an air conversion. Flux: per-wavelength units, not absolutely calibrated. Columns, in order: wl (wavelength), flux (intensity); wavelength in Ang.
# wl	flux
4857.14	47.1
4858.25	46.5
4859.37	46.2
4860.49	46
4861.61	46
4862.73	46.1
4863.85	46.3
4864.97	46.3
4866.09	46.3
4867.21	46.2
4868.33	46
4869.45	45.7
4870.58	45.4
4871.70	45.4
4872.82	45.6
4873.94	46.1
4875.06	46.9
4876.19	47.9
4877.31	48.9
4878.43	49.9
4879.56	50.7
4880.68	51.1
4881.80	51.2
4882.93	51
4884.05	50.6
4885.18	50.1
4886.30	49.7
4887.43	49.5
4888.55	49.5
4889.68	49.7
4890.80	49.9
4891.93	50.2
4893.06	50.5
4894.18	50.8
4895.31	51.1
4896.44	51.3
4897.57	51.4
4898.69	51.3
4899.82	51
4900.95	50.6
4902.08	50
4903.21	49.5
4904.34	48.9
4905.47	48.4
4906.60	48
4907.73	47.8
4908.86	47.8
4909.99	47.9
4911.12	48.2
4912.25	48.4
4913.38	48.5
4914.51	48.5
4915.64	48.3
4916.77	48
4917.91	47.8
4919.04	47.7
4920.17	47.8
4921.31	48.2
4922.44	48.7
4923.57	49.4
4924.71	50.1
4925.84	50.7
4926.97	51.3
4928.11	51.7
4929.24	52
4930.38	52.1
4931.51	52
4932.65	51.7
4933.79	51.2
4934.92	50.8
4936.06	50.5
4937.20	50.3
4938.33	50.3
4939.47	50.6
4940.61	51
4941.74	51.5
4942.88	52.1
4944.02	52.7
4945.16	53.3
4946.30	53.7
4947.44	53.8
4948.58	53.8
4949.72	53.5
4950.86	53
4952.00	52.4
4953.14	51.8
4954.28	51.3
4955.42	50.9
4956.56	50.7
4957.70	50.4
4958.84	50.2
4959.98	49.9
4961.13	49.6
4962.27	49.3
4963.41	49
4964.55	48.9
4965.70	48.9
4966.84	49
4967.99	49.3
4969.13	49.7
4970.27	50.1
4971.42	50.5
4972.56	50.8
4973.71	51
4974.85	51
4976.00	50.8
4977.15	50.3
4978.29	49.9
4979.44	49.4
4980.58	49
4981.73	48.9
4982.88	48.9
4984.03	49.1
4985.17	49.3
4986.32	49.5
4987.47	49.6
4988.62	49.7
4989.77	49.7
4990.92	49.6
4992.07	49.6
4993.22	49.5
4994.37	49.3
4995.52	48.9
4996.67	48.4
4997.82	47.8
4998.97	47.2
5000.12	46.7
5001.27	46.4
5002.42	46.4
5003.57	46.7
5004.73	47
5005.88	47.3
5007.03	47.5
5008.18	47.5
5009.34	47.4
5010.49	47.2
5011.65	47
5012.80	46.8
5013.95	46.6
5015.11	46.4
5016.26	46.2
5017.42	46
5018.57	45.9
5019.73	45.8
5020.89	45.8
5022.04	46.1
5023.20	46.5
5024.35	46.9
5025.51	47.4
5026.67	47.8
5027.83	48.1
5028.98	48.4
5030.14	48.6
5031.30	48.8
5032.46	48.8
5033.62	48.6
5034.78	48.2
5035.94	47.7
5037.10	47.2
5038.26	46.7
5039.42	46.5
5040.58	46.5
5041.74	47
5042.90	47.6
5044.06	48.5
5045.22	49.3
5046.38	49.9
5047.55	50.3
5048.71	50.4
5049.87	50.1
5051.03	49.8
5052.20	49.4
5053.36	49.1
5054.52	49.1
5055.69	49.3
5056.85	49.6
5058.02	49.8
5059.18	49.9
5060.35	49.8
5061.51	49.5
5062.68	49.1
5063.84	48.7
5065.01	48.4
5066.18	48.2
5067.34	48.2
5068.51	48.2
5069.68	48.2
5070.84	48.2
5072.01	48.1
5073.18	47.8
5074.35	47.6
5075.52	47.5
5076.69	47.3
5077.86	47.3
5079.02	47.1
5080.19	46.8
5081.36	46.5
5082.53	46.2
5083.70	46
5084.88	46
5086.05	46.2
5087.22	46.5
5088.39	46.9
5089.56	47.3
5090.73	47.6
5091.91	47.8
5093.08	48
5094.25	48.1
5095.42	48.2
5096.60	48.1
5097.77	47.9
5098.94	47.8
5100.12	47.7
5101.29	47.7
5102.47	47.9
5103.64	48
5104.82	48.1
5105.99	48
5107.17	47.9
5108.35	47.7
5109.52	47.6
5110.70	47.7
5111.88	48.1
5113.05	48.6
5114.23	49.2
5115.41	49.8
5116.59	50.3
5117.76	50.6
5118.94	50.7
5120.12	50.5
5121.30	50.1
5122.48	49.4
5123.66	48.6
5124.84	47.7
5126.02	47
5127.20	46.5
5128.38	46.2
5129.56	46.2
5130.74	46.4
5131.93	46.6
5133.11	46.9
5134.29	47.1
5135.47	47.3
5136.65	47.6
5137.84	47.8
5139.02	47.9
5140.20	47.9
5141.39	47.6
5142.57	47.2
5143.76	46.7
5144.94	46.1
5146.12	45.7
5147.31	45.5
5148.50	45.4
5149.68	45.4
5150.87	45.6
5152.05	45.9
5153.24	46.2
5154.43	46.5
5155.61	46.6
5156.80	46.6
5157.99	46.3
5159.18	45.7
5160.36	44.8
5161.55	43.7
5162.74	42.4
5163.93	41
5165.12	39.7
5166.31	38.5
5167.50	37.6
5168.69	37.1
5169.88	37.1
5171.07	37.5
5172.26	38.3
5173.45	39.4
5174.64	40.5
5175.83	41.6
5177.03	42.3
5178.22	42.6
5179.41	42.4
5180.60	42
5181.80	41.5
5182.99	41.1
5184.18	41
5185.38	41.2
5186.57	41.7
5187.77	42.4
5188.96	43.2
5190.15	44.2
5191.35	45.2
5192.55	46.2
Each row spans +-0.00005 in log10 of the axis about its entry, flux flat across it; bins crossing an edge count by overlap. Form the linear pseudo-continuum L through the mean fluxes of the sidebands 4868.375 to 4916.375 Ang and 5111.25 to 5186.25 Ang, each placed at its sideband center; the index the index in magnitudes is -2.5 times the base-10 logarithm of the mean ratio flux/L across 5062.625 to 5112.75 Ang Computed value -0.04 mag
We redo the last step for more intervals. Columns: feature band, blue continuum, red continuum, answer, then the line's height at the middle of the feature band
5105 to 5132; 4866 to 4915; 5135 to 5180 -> -0.09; 44.5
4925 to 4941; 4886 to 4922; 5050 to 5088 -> -0.05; 49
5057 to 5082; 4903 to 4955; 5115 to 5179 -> -0.03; 47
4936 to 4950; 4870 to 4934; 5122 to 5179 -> -0.08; 48.6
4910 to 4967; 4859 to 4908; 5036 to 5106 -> -0.04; 48.5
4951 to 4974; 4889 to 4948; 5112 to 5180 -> -0.02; 49.2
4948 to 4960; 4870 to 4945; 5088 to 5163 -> -0.05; 49.2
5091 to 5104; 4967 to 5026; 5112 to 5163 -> -0.01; 47.5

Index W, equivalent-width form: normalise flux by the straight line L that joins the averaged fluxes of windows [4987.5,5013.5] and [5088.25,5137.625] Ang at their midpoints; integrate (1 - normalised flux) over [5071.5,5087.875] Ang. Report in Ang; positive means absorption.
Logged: 0.4 Ang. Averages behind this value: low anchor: 47.9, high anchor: 48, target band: 46.9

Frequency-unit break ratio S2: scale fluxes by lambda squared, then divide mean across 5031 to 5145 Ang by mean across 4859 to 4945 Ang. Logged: 1.05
